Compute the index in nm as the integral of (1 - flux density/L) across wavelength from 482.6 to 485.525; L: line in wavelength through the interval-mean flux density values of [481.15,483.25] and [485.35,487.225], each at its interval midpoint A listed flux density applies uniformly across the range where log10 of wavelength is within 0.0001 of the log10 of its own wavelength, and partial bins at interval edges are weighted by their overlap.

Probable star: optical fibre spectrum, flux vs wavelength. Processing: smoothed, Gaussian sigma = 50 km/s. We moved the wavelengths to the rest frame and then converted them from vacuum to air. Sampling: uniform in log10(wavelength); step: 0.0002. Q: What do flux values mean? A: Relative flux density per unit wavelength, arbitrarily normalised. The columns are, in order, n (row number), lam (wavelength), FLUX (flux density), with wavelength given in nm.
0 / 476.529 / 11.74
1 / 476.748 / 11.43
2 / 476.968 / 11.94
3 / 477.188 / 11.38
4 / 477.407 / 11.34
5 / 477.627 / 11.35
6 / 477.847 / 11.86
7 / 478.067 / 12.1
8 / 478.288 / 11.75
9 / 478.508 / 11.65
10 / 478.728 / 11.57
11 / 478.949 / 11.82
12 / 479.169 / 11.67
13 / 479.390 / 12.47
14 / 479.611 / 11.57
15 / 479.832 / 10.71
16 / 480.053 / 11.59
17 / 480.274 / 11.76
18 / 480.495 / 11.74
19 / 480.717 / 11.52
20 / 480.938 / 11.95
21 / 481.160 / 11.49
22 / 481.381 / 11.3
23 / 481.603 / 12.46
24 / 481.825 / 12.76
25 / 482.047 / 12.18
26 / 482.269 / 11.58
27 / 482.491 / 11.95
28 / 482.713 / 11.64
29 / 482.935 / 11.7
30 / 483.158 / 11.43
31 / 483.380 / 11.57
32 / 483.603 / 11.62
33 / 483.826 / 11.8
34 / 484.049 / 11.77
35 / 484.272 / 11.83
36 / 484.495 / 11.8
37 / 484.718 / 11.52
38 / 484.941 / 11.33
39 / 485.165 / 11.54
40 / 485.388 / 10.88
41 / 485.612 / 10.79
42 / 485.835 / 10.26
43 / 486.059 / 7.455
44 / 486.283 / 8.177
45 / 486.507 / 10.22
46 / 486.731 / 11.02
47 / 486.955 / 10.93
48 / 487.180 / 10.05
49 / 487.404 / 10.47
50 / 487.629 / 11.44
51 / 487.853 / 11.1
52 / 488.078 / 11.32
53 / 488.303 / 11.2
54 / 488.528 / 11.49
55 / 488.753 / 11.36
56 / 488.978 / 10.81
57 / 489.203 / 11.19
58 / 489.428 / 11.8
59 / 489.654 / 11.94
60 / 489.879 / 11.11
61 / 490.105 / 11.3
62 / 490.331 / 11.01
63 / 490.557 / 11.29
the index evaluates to -0.16 nm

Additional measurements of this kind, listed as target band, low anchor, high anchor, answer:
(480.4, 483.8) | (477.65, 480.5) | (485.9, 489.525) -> -0.14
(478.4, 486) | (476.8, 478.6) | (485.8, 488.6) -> -0.37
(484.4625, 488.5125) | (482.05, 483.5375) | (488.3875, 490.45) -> 0.30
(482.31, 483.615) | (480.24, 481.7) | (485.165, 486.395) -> -0.09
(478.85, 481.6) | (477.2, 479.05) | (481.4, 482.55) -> 0.06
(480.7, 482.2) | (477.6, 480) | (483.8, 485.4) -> -0.04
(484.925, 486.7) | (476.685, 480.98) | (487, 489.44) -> 0.19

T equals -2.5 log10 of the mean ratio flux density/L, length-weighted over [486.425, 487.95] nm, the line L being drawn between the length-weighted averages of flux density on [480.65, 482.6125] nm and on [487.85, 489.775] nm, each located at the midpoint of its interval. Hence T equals 0.072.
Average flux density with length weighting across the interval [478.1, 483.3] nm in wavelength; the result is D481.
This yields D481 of 11.8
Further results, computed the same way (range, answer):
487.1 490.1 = 11.2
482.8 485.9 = 11.4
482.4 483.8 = 11.7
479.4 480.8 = 11.5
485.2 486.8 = 9.88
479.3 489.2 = 11.3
